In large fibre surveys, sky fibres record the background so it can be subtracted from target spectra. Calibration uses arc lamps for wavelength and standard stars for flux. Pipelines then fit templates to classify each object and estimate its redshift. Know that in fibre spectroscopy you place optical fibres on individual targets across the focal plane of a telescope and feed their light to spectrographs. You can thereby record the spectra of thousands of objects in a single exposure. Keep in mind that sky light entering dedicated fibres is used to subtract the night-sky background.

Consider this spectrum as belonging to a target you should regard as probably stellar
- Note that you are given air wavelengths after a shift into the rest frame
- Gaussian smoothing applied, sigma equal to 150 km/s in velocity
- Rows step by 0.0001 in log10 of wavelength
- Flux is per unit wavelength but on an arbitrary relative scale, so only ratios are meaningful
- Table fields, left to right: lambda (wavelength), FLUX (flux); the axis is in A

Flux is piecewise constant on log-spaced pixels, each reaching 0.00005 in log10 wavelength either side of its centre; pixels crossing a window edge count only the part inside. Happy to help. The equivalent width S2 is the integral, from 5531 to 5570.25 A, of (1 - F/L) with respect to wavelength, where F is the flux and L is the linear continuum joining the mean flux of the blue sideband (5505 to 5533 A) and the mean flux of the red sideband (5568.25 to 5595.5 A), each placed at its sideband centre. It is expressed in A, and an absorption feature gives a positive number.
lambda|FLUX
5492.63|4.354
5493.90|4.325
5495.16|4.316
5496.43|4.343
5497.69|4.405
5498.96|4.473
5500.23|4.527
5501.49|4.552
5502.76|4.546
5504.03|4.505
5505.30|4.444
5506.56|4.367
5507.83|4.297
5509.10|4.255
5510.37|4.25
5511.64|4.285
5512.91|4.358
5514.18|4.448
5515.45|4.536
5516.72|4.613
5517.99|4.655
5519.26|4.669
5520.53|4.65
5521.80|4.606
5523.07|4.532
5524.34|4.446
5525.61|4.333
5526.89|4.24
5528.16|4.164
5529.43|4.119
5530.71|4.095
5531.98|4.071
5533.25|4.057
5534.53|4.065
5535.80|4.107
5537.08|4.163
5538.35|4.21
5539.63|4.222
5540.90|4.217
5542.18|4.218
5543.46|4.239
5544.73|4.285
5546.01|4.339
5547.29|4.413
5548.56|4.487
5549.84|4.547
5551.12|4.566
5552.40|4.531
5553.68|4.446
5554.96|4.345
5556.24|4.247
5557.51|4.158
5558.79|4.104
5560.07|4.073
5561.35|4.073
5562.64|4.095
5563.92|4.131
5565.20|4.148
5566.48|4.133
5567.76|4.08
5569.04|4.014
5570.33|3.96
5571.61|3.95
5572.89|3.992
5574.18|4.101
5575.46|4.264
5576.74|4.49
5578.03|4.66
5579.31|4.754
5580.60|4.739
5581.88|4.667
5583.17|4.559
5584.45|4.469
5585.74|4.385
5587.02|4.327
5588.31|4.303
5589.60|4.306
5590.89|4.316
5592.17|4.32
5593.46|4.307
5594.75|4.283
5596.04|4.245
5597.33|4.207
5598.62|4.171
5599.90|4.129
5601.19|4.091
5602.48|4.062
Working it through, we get 1.2 A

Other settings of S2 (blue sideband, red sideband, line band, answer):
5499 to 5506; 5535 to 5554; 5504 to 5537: 0.65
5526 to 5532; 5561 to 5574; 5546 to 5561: -0.95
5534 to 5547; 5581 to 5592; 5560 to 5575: 0.94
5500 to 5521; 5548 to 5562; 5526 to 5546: 0.96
